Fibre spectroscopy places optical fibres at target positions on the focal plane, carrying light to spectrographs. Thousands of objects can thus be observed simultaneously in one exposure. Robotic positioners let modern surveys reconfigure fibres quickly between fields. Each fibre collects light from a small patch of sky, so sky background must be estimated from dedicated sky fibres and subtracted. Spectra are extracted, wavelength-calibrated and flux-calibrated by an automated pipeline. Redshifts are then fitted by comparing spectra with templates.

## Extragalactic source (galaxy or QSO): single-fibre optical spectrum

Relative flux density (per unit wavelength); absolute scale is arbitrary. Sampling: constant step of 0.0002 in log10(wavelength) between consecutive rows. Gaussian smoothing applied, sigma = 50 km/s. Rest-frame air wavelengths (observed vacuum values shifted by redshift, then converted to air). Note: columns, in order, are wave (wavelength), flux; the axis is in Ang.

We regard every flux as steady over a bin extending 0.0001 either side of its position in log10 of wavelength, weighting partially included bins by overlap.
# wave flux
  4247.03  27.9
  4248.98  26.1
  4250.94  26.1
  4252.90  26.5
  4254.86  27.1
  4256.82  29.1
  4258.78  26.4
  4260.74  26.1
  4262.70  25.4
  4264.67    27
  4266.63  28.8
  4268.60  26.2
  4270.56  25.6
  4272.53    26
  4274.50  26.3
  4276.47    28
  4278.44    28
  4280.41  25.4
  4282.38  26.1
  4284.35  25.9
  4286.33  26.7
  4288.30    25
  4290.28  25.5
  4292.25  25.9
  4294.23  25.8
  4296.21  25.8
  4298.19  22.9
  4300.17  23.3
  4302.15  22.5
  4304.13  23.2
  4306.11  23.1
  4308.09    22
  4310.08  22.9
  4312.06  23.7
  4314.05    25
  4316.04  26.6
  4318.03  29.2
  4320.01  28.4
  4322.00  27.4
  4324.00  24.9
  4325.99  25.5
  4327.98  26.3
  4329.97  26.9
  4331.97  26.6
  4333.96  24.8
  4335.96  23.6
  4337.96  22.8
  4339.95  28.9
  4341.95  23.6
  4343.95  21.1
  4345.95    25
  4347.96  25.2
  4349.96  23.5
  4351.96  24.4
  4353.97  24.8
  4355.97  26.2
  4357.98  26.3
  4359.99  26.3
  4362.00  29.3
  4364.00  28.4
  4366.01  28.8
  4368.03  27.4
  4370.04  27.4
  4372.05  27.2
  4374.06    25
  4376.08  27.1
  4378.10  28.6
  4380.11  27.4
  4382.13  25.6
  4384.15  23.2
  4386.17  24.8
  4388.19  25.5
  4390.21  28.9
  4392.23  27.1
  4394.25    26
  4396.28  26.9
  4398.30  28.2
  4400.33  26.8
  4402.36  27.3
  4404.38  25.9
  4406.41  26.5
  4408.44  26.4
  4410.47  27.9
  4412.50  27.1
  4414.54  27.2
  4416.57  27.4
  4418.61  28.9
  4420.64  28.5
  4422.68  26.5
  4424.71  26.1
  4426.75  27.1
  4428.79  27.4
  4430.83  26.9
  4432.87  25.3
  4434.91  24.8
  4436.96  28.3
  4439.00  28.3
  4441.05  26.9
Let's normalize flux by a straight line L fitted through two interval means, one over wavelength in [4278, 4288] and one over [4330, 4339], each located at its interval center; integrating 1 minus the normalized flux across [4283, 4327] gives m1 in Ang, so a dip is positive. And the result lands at 0.91 Ang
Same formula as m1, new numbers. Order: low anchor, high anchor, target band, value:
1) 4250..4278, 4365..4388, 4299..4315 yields 2.1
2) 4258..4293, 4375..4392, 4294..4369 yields 3.0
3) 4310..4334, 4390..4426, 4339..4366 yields 0.8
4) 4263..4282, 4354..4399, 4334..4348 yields 1.3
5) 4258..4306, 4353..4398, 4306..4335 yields 0.6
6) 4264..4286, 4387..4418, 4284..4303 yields 1.3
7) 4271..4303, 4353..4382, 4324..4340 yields 0.6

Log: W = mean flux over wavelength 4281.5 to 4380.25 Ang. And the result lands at 25.6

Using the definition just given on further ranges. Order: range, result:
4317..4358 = 25.5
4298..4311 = 22.8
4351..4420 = 26.8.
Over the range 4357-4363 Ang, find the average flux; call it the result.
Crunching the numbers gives 27.3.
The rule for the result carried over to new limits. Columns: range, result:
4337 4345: 24.1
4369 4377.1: 26.7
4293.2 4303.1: 24.1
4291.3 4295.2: 25.8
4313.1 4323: 27.3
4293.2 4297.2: 25.8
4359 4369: 28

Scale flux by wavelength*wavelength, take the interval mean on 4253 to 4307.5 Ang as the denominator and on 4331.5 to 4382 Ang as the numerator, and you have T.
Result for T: 1.0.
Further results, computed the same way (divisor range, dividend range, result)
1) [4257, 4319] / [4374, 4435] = 1.11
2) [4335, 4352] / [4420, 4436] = 1.14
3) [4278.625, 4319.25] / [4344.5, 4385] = 1.09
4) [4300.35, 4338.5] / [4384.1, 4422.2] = 1.12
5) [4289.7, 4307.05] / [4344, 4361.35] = 1.06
